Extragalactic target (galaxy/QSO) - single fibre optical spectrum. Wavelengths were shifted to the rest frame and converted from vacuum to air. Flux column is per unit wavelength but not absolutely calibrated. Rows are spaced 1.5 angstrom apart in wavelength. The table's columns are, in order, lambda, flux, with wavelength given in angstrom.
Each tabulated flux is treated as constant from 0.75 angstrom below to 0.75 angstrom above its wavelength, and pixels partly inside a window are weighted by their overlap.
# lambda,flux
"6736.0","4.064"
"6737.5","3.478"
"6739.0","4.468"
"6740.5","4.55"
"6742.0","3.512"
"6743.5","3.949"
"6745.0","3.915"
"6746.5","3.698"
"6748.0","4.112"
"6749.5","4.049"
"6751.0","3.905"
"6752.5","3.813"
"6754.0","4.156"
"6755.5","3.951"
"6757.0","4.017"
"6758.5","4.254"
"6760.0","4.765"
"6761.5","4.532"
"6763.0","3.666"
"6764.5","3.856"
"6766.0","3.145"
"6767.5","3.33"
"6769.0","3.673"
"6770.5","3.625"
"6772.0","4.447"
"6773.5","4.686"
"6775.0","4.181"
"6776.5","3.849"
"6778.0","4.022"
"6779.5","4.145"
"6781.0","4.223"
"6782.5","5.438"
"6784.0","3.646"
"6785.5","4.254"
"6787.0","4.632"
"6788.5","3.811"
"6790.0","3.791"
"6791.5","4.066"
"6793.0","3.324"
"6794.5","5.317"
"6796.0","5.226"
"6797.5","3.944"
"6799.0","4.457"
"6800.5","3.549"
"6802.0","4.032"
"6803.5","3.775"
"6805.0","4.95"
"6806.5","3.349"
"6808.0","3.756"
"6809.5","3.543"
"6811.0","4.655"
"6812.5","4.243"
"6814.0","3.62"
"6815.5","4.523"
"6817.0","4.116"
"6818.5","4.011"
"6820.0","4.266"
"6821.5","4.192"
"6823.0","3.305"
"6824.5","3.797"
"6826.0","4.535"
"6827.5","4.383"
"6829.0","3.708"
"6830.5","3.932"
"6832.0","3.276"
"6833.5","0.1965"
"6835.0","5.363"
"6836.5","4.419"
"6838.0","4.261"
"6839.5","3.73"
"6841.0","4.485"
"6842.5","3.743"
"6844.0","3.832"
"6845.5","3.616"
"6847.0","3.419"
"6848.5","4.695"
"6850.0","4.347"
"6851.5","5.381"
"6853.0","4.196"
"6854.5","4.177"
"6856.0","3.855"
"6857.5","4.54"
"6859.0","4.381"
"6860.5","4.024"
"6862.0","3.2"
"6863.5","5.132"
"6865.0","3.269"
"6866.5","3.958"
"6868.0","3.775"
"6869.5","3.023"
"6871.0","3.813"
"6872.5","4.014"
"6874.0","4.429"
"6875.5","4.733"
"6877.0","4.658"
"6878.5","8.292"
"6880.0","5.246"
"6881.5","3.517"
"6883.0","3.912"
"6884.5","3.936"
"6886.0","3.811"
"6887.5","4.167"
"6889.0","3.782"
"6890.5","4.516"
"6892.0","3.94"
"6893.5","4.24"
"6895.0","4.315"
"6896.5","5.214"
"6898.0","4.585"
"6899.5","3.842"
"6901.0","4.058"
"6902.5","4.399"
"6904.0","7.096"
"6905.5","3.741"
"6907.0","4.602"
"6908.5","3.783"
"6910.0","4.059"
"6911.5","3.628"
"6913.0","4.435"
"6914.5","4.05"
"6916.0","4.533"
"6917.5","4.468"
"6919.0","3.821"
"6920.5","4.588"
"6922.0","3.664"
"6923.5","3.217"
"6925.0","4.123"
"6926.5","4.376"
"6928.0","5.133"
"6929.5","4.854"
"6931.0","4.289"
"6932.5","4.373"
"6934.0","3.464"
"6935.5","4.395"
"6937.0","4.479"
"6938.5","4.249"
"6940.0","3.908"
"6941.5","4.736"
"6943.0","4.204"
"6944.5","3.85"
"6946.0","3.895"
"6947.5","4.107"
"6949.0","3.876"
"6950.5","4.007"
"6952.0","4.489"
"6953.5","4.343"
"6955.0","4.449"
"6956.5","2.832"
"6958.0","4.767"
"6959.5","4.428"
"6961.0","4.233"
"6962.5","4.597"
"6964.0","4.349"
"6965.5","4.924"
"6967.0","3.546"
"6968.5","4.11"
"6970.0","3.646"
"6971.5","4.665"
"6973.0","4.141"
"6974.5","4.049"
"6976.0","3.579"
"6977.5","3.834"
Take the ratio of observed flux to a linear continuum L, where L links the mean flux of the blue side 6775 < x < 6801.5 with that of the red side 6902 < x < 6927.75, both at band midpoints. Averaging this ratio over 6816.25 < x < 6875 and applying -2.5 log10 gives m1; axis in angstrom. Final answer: 0.07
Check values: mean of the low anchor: 4.21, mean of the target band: 3.97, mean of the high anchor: 4.29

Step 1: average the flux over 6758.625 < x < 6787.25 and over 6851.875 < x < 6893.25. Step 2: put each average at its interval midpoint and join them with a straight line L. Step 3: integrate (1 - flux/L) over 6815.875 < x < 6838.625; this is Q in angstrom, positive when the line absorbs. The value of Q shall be 1.7 angstrom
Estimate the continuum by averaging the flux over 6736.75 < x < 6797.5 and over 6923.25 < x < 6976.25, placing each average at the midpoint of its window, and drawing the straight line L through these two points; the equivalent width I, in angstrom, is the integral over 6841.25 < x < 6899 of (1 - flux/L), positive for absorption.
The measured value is -1.5 angstrom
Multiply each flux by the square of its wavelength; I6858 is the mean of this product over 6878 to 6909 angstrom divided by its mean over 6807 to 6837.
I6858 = 1.2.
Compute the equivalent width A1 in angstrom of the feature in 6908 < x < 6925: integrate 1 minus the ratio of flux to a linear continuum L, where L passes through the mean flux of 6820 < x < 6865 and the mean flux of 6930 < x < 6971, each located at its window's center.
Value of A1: 0.4 angstrom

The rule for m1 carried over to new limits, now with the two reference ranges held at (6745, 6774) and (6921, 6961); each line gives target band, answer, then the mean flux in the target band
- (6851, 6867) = -0.024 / 4.18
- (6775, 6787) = -0.065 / 4.25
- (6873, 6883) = -0.219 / 5.02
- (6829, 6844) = 0.096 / 3.72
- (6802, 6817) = -0.005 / 4.05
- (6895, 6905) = -0.162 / 4.8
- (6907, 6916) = 0.015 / 4.09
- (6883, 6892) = 0.025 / 4.02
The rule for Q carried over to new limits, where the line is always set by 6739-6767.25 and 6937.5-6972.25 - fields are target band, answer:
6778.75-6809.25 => -1.1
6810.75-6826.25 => -0.1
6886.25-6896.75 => -0.3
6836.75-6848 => 0.5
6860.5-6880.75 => -1.5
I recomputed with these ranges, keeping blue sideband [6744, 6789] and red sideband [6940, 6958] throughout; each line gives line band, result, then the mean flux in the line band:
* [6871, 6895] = -2.19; 4.45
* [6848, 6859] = -1.00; 4.45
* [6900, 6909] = -1.17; 4.61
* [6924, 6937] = -0.86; 4.36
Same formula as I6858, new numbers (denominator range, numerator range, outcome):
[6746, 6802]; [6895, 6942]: 1.10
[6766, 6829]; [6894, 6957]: 1.08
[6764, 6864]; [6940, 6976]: 1.07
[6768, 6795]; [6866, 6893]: 1.07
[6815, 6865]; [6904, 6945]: 1.08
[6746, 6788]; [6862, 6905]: 1.12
